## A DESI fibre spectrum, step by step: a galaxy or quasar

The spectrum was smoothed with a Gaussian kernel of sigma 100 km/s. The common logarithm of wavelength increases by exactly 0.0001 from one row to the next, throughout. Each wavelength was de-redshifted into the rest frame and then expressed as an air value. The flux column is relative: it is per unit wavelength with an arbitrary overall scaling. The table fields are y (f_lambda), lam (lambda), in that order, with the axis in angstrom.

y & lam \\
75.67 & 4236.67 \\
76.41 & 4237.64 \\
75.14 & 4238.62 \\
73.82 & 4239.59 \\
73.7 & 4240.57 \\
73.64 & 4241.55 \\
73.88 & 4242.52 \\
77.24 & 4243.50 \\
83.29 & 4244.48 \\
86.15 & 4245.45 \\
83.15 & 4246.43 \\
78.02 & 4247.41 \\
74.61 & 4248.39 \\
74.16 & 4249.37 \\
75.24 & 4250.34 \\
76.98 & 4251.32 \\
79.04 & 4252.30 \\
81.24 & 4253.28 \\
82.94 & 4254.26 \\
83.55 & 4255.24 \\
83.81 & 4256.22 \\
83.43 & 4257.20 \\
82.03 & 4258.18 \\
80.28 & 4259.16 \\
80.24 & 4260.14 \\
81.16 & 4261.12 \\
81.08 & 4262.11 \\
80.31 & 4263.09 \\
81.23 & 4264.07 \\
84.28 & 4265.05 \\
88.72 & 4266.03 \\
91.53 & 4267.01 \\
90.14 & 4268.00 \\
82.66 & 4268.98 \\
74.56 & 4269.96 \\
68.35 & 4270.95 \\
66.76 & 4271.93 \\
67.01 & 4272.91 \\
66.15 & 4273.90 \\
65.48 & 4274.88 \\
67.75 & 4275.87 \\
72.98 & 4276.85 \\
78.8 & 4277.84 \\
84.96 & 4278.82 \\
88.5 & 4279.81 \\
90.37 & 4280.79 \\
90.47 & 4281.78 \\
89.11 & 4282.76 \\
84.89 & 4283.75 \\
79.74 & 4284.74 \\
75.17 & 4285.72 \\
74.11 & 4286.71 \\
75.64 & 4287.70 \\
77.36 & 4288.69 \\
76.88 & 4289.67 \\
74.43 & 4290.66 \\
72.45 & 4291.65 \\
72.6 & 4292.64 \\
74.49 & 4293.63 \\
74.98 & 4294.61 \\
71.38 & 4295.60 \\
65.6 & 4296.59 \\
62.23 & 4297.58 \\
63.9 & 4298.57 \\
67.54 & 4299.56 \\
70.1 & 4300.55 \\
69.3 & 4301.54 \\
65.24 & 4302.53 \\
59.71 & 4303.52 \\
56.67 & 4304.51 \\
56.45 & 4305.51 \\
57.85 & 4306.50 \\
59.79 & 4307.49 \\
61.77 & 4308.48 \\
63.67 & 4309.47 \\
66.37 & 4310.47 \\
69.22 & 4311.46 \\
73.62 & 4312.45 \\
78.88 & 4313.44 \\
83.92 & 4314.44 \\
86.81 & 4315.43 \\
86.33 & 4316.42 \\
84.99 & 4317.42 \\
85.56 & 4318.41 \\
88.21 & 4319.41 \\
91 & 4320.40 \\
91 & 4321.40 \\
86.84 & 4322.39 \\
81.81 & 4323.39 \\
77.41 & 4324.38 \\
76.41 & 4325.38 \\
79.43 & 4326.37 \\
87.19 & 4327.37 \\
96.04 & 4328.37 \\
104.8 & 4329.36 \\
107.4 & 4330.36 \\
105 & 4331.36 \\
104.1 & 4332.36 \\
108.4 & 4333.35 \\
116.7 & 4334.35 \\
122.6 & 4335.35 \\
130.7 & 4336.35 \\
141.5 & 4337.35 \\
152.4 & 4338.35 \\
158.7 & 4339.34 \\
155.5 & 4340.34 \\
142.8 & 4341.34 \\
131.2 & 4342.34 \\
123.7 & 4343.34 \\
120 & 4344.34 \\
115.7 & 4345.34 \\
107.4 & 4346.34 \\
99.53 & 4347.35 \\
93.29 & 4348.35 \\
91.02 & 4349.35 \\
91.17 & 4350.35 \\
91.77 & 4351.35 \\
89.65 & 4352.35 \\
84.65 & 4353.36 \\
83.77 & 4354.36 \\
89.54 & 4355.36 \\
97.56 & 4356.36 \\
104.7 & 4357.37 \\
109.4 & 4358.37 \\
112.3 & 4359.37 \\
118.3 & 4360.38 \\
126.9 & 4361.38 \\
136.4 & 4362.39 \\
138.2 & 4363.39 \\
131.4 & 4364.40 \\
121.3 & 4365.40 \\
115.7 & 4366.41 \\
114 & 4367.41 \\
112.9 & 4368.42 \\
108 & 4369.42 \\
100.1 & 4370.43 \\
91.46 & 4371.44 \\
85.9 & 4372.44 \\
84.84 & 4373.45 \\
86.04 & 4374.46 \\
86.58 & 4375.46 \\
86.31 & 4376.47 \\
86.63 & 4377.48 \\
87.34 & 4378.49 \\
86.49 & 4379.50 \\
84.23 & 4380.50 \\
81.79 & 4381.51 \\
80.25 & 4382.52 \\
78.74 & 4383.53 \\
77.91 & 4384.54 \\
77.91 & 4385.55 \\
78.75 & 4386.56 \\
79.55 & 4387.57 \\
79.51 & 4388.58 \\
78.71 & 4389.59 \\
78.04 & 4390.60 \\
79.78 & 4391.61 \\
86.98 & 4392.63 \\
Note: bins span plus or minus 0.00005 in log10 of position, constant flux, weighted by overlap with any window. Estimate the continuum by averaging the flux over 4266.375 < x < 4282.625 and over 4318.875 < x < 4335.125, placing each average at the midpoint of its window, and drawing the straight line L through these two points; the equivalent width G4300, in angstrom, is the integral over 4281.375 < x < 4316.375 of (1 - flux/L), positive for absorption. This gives 5.7 angstrom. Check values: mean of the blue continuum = 78.3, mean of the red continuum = 94.3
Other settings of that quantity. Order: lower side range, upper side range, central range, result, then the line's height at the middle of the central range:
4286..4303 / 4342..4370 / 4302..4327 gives 2.7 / 83.5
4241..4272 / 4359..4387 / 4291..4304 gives 2.8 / 86.9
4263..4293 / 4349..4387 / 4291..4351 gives -1.6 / 87.7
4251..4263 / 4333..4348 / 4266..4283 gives 2.3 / 91.1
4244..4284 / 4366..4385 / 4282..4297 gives 1.2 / 82.7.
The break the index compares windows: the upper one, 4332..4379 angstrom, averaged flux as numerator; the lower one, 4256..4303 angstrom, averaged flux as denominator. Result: 1.44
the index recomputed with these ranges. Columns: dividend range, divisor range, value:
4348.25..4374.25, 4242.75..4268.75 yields 1.28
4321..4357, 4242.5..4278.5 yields 1.35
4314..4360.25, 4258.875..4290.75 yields 1.31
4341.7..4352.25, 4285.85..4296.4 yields 1.43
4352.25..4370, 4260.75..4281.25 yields 1.41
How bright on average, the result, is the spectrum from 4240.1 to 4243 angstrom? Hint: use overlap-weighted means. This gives 73.8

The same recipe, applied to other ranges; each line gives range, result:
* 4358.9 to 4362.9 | 124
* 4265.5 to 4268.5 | 90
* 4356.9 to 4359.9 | 109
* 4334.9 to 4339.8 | 141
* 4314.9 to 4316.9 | 86.8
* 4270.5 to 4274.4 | 67.1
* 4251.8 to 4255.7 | 81.6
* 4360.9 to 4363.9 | 134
